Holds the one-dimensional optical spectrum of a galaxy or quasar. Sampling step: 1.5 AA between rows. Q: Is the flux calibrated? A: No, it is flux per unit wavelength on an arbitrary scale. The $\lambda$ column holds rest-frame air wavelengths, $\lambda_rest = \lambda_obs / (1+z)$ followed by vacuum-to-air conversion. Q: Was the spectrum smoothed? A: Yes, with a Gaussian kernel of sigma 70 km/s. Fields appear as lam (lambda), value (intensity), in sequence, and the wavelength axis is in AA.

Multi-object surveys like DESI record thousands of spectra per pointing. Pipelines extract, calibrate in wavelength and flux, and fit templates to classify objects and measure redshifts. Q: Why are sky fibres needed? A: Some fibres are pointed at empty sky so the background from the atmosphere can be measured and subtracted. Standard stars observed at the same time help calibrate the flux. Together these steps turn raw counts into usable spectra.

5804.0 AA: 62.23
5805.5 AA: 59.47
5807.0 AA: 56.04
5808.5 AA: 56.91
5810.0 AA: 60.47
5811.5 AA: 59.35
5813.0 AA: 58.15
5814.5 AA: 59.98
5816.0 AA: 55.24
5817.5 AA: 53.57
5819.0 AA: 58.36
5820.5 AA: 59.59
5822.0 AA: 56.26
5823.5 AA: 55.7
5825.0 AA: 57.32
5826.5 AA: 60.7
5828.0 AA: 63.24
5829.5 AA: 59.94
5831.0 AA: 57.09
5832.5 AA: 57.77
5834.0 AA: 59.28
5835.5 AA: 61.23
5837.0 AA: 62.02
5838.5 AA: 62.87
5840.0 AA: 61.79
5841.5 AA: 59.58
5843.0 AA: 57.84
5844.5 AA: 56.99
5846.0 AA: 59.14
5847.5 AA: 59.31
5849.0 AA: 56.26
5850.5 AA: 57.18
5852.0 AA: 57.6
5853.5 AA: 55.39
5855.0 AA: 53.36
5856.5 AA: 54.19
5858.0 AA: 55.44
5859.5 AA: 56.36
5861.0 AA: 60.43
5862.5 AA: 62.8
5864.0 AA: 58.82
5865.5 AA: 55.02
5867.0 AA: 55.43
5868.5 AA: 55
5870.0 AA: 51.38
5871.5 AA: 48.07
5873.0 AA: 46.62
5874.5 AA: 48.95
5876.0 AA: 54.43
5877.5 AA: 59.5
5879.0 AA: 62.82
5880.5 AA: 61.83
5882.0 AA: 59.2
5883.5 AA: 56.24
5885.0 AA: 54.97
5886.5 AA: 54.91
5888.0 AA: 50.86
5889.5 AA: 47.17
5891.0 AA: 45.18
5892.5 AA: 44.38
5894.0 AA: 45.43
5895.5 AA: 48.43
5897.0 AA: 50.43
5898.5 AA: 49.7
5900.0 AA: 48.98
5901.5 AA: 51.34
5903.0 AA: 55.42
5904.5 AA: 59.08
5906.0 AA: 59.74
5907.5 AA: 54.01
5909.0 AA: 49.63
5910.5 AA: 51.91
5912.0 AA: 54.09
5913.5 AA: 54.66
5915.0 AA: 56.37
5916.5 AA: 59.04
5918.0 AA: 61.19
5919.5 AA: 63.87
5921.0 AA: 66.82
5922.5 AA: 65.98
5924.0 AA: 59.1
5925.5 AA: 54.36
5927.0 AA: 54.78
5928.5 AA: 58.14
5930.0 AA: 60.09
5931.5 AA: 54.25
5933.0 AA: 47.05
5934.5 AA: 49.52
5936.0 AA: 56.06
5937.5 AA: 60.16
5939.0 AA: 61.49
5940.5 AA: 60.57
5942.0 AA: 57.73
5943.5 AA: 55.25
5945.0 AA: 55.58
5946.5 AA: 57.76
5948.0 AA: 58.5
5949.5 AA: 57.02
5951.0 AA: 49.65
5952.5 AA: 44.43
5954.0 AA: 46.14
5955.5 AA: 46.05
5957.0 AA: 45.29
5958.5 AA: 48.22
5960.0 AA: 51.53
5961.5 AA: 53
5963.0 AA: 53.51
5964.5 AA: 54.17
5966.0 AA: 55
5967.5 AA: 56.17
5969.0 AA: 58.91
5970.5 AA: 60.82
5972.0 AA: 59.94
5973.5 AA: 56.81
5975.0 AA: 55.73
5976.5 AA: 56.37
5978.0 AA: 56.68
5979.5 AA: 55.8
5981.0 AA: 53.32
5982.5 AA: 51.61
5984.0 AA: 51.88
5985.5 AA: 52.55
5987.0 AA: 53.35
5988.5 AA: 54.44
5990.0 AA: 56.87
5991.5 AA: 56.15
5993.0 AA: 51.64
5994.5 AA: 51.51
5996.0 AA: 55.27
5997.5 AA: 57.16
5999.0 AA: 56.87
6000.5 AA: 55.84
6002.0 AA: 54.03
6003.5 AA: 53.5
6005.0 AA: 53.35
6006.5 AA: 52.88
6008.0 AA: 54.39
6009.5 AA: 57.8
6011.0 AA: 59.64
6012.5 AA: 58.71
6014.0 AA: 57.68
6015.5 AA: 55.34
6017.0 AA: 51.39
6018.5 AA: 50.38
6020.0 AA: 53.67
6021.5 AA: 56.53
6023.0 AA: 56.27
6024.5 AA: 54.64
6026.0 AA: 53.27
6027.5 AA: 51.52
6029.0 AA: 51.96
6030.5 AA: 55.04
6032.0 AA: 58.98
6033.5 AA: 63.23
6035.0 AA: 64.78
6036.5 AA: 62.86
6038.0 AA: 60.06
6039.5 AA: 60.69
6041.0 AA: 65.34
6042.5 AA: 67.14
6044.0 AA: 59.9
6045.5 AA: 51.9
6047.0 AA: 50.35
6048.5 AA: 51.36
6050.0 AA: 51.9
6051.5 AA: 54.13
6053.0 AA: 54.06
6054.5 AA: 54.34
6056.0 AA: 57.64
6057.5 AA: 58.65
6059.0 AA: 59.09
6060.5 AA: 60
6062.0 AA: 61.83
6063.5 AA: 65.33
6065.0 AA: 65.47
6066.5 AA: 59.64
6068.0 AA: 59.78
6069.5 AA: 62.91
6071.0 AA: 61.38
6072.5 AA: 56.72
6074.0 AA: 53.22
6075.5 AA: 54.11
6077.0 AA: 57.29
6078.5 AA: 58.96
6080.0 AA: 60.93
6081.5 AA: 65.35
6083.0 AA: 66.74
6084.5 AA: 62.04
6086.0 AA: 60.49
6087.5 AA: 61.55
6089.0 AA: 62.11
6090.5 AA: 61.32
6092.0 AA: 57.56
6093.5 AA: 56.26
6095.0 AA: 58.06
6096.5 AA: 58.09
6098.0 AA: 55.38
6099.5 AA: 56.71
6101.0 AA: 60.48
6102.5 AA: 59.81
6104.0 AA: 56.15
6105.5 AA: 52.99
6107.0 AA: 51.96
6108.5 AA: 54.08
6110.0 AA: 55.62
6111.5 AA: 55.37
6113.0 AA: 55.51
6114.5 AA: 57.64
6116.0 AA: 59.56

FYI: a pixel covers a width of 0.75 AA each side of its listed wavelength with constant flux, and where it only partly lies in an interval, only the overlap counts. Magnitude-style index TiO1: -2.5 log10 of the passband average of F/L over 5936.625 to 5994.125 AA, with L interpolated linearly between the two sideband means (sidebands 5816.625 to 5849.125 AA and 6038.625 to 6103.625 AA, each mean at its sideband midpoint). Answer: 0.09 mag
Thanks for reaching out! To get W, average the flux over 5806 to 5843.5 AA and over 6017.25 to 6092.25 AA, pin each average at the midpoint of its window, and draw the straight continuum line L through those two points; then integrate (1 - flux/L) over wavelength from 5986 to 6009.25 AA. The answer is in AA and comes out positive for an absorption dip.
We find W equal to 1.6 AA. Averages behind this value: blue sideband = 58.8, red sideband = 58.4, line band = 54.5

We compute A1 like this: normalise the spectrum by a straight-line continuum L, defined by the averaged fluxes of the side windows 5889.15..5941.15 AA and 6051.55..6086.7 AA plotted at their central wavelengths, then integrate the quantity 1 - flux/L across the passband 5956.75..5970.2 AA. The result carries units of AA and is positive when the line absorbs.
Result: 0.71 AA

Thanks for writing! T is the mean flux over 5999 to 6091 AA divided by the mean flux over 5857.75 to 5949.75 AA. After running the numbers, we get 1.0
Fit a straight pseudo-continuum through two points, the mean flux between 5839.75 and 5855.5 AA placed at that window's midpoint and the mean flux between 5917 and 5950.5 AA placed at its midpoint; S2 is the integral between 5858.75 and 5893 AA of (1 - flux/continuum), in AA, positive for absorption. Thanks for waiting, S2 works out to 1.9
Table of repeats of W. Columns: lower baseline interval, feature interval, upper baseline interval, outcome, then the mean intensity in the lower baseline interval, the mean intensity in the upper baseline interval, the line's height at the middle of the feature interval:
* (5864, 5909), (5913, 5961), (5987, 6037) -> -1.3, 53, 55.6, 54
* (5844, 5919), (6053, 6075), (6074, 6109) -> -0.5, 54.5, 58.5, 58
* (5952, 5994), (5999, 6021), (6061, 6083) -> 0.4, 53.5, 60.4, 56.1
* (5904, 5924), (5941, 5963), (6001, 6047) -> 2.2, 58.2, 56.8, 57.7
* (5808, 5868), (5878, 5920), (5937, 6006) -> 1.9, 58.2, 54.5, 56.5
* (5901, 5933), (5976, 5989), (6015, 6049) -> 0.7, 57.1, 56.9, 57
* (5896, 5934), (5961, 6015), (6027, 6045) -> 2.8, 55.9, 60.1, 58.5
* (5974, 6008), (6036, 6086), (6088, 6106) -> -2.0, 54.4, 58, 56.8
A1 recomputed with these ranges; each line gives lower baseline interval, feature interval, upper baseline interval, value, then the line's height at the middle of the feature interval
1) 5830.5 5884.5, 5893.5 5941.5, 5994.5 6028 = 0.5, 56.3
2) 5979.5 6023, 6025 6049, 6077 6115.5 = -0.9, 56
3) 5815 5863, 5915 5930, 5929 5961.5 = -1.6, 54.5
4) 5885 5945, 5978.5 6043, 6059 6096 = 2.3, 58.1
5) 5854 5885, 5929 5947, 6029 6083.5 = 0.2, 57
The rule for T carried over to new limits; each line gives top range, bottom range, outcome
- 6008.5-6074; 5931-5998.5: 1.06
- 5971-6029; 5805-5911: 0.98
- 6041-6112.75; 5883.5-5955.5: 1.07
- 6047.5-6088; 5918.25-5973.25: 1.06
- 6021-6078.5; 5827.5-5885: 1.01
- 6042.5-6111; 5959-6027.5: 1.06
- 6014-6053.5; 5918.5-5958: 1.02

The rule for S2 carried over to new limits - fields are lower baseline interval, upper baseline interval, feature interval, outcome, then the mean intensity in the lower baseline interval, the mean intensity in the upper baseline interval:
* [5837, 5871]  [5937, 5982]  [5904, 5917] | 0.2 AA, 57.4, 54.7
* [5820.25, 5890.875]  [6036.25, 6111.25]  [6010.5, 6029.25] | 1.1 AA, 56.9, 58.5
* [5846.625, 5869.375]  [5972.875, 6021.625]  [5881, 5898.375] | 1.7 AA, 56.8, 54.8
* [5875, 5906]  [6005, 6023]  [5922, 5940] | -0.9 AA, 53.1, 55.3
